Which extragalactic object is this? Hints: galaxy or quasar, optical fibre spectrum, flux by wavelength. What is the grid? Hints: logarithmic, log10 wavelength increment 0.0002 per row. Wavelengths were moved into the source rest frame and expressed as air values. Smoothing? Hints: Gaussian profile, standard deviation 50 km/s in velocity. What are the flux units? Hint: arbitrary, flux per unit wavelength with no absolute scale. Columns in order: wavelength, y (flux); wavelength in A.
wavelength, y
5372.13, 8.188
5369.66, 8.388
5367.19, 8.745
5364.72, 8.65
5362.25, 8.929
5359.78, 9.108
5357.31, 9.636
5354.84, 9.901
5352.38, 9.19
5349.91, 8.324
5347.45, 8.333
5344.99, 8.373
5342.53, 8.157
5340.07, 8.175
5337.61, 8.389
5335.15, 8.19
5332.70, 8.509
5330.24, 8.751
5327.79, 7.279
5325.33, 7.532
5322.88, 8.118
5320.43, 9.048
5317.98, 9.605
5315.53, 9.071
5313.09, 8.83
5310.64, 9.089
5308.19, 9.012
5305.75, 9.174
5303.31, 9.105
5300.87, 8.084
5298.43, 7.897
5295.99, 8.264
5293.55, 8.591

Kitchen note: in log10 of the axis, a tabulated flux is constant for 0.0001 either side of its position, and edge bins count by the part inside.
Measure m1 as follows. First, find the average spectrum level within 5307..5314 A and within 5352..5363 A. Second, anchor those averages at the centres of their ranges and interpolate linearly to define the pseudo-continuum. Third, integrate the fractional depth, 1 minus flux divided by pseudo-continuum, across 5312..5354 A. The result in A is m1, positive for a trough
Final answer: 3.17 A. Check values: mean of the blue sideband 8.97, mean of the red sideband 9.38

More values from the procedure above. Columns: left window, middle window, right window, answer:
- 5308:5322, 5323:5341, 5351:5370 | 1.93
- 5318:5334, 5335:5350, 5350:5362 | 0.97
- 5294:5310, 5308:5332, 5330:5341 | -0.36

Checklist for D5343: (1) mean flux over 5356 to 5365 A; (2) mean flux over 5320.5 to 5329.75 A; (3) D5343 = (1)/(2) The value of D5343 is 1.2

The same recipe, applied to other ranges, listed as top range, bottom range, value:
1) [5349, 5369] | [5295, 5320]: 1.03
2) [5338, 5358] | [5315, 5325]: 0.99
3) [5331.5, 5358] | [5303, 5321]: 0.95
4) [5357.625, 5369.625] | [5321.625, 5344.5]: 1.09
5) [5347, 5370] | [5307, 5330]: 1.04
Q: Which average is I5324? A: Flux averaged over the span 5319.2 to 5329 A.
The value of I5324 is 7.99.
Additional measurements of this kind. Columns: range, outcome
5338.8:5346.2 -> 8.23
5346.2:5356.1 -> 8.94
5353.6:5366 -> 9.24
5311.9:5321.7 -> 9.14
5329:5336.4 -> 8.48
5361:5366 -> 8.79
